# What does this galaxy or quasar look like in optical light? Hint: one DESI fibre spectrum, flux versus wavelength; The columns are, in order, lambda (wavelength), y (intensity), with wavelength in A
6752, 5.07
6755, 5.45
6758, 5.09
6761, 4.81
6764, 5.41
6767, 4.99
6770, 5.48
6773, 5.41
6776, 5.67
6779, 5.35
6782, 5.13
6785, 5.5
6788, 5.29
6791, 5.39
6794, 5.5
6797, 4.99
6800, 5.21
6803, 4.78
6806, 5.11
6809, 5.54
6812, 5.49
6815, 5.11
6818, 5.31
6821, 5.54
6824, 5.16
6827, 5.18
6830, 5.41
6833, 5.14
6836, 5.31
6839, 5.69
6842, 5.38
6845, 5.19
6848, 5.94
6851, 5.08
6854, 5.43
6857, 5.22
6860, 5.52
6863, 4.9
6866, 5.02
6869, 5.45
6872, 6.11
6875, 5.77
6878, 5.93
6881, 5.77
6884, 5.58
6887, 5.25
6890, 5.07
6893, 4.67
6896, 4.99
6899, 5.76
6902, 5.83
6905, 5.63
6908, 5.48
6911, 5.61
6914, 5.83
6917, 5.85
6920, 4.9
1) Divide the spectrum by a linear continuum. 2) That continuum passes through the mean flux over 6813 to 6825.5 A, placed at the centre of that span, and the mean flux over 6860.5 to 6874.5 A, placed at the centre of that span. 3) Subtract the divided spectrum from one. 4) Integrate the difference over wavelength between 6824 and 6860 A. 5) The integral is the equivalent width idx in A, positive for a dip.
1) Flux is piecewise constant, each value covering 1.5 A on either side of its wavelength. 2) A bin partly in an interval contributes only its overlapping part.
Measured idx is -0.1 A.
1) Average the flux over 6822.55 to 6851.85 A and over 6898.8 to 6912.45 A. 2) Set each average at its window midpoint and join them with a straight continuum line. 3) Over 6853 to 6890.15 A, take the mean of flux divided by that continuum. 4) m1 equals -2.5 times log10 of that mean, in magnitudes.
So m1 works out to 0.01 mag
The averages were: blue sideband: 5.35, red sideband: 5.65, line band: 5.48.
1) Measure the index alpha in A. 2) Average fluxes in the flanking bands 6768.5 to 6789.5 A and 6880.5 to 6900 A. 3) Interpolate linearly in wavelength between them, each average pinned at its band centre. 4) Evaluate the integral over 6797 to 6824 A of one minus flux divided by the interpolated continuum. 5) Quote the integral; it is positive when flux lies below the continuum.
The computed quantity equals 0.6 A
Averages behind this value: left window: 5.4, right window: 5.26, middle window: 5.24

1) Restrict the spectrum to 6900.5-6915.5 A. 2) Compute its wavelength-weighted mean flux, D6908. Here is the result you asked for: 5.68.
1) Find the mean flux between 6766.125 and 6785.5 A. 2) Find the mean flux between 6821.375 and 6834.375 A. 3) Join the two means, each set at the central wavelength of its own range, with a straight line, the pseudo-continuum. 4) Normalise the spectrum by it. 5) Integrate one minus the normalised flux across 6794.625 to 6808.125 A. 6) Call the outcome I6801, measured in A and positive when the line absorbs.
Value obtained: 0.6 A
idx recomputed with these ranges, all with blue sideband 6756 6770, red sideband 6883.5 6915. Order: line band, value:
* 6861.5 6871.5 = 0.2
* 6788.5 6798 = -0.2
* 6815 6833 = -0.1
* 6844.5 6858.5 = -0.2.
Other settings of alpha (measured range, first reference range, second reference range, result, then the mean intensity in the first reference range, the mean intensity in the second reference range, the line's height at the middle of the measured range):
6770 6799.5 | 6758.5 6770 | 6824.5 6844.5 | -0.99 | 5.13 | 5.33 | 5.19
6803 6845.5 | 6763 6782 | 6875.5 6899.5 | 0.48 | 5.36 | 5.38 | 5.37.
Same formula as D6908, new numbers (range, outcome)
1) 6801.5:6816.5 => 5.21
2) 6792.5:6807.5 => 5.12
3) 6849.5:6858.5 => 5.24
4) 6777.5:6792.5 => 5.33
